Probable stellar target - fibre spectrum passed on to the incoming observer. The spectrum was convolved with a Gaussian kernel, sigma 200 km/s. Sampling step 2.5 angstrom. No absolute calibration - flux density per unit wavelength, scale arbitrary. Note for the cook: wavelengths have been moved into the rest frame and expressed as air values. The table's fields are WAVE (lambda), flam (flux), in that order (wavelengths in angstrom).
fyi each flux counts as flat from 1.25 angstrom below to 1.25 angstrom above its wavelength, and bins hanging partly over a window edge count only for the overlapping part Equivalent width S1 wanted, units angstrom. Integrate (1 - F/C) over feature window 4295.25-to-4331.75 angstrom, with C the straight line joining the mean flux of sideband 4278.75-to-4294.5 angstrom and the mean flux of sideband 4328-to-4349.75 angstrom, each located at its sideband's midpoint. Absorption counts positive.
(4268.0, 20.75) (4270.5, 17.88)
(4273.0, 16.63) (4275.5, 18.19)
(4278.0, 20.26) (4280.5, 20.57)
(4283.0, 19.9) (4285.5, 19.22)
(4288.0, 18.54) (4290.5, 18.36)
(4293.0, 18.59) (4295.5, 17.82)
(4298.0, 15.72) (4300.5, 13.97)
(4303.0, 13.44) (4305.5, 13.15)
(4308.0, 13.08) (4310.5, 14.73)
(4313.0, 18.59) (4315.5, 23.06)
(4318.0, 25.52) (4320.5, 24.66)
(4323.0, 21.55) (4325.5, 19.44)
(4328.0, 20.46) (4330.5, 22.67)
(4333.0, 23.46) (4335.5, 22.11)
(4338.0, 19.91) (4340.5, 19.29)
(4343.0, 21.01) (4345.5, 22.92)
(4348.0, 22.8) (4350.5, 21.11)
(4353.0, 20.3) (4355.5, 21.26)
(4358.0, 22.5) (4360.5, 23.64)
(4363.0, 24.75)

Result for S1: 3.6 angstrom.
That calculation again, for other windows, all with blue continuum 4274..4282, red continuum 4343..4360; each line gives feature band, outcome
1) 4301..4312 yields 3.6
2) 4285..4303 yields 2.6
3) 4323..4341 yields 0.1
